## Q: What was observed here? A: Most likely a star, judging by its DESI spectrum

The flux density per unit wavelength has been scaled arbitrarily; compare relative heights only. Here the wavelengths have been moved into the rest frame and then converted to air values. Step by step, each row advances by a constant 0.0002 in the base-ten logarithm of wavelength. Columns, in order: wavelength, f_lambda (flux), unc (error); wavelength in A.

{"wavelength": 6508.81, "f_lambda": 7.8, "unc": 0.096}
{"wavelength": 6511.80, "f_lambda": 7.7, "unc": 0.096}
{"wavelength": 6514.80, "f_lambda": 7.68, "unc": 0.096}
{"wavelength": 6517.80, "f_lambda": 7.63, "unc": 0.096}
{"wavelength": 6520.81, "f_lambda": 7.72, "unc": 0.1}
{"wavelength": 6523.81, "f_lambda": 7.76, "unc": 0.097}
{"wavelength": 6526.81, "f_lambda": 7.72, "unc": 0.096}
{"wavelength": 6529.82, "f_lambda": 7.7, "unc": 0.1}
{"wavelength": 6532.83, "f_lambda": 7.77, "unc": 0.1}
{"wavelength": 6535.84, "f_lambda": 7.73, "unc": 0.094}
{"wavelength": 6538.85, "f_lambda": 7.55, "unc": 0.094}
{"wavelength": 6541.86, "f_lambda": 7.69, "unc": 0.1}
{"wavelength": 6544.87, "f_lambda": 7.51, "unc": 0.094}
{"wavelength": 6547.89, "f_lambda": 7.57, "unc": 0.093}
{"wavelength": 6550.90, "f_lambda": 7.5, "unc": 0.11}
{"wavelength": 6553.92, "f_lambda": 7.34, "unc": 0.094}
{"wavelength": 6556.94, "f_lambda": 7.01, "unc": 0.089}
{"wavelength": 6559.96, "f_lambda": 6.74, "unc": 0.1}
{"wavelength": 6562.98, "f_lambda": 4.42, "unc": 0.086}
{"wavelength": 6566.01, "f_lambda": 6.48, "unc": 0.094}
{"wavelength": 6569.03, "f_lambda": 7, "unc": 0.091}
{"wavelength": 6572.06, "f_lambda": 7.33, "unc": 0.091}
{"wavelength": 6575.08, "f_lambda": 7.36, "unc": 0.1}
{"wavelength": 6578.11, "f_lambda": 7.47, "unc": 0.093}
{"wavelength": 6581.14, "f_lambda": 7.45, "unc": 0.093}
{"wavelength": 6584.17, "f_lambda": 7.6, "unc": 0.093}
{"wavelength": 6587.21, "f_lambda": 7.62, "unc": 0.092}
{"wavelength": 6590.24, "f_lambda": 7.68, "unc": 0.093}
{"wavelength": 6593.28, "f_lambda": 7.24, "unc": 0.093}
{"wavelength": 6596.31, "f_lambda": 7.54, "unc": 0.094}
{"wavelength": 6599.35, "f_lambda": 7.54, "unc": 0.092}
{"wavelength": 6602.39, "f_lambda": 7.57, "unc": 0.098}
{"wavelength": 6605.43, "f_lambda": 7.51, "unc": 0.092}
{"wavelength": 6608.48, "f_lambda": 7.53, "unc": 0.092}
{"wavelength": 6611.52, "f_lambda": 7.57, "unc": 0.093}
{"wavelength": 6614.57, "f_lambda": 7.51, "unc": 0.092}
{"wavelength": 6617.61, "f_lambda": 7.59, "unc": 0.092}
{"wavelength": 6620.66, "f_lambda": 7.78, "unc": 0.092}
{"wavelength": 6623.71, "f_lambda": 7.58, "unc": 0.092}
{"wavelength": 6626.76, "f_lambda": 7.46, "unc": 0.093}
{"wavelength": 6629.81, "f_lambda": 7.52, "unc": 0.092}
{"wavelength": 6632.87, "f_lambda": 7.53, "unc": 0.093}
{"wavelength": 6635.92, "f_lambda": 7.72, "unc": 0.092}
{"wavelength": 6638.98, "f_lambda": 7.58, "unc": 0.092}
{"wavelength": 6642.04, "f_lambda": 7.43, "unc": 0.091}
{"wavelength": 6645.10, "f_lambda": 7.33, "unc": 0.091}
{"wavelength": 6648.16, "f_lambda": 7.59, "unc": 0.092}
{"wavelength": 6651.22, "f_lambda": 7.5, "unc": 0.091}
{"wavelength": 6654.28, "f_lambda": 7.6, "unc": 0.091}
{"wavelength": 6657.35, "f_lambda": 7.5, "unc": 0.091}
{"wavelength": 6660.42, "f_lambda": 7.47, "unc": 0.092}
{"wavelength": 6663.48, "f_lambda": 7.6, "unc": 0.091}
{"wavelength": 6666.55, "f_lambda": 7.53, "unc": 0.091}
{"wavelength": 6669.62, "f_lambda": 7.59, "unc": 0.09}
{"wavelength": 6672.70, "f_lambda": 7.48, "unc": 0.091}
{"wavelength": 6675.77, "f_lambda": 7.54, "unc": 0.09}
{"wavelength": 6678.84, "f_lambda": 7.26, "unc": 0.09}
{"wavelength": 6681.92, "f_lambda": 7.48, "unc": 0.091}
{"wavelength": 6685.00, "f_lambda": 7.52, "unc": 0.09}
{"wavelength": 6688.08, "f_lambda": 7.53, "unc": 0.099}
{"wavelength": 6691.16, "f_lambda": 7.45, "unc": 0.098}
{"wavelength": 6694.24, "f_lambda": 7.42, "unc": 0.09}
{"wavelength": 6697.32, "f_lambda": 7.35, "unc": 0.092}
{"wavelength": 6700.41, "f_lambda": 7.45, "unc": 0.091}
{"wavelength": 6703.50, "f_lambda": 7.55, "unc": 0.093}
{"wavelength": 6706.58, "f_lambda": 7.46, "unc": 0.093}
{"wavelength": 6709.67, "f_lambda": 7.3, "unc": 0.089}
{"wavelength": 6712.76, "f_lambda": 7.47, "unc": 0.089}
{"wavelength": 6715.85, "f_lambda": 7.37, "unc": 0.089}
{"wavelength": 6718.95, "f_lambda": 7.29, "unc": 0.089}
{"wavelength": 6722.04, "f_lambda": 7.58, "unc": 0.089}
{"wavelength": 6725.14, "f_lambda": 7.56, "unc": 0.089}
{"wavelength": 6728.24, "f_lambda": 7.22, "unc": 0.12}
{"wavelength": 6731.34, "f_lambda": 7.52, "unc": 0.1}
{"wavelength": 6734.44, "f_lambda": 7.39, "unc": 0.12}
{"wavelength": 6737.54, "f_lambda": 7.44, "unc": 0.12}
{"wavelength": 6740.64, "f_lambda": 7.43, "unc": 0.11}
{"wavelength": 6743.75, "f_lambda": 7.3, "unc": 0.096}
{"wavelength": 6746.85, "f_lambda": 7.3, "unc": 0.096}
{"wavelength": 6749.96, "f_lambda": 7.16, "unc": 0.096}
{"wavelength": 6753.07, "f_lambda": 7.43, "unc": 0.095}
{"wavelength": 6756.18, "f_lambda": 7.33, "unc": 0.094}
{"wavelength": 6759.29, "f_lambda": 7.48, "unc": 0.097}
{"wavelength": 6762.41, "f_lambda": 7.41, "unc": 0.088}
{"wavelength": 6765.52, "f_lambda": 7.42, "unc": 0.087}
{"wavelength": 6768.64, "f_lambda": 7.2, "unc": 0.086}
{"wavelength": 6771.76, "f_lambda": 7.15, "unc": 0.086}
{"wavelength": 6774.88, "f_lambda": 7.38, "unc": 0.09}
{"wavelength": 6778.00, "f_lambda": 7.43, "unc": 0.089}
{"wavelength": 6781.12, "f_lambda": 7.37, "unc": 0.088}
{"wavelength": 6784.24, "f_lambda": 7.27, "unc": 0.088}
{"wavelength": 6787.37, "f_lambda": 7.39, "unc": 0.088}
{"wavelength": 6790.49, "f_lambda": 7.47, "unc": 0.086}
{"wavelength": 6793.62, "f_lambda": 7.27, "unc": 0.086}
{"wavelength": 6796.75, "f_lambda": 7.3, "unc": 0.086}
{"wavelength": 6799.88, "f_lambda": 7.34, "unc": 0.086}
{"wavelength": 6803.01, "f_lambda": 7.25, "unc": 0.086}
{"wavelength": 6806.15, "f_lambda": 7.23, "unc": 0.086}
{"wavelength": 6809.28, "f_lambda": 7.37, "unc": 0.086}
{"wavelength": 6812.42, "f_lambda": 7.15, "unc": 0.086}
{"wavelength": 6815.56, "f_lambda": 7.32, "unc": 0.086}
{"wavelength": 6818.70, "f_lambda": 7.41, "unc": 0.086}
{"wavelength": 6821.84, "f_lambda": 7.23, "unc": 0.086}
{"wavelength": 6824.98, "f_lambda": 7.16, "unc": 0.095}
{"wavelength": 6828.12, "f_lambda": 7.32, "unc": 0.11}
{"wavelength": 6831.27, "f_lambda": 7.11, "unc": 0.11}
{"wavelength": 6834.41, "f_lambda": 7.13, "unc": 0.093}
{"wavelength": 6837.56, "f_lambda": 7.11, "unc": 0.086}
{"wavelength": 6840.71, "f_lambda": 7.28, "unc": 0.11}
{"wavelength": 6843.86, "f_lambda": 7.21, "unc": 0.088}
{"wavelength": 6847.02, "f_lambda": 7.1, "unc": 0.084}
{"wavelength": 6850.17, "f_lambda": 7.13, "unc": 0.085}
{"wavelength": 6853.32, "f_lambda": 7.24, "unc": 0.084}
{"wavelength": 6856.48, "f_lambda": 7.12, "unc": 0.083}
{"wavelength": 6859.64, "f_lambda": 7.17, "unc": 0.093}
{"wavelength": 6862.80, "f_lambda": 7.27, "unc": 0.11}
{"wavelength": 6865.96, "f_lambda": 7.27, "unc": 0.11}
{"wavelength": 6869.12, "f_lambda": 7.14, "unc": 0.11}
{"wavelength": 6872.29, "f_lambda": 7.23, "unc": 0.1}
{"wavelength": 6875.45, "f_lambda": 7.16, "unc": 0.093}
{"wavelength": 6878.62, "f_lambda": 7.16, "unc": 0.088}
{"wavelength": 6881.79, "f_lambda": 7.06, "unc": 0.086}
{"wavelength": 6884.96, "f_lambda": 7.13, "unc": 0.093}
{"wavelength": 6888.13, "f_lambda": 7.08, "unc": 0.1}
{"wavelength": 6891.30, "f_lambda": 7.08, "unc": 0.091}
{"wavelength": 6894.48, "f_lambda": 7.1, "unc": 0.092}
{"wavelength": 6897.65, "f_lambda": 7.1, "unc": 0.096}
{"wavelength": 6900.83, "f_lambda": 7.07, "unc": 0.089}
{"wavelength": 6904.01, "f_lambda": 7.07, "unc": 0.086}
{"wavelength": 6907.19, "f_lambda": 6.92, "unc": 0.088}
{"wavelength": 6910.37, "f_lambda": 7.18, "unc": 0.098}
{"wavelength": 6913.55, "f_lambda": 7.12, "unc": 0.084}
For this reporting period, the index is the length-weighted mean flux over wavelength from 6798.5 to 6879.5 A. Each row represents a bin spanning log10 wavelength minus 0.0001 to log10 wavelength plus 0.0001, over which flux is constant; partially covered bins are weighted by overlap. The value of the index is 7.22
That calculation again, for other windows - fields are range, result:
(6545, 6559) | 7.34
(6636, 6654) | 7.51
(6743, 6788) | 7.33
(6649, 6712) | 7.48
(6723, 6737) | 7.43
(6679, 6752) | 7.41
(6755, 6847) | 7.29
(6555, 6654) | 7.34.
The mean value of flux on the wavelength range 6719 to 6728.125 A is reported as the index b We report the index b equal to 7.47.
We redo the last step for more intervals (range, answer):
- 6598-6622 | 7.57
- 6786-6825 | 7.3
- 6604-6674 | 7.54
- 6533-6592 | 7.23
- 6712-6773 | 7.37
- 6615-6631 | 7.59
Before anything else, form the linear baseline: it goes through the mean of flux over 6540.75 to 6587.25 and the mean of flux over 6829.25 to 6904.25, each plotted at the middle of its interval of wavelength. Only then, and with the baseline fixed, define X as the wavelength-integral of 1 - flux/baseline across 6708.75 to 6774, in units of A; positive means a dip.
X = -2.2 A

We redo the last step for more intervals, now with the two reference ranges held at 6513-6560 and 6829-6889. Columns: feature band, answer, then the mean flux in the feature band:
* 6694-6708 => -0.2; 7.45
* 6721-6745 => -0.4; 7.43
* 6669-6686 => -0.2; 7.47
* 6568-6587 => 0.3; 7.39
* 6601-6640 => -0.6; 7.57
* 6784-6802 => -0.2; 7.34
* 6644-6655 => -0.1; 7.51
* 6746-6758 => 0.0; 7.31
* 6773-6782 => -0.1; 7.39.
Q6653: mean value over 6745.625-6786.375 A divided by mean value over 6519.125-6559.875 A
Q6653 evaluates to 1.0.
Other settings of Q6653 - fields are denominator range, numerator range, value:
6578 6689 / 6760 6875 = 0.96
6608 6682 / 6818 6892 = 0.95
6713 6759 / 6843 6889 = 0.97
